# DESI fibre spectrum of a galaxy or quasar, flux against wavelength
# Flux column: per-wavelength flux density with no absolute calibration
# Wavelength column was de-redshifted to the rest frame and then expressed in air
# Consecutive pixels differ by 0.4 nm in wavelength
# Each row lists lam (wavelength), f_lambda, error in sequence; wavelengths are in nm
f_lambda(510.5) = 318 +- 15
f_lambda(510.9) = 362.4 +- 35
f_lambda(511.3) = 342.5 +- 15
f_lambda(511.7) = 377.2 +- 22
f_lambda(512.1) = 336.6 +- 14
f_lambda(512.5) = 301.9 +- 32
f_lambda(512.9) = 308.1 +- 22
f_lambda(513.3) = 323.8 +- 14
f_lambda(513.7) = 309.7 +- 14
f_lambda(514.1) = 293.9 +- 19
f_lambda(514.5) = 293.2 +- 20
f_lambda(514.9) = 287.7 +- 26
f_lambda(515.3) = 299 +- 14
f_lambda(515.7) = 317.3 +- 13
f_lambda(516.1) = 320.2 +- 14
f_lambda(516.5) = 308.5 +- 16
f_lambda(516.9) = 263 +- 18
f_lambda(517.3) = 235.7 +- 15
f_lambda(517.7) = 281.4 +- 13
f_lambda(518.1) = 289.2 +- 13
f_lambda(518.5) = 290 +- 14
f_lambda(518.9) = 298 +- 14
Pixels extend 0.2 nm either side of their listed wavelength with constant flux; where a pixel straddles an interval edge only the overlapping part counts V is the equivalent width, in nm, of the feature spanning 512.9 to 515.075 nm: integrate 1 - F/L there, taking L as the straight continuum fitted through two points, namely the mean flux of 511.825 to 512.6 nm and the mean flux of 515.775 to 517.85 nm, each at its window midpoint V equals 0.06 nm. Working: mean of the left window 327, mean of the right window 284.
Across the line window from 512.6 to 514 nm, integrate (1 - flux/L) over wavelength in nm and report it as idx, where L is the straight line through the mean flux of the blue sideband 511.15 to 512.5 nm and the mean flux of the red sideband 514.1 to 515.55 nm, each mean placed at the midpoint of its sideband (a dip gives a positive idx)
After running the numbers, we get 0.04 nm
